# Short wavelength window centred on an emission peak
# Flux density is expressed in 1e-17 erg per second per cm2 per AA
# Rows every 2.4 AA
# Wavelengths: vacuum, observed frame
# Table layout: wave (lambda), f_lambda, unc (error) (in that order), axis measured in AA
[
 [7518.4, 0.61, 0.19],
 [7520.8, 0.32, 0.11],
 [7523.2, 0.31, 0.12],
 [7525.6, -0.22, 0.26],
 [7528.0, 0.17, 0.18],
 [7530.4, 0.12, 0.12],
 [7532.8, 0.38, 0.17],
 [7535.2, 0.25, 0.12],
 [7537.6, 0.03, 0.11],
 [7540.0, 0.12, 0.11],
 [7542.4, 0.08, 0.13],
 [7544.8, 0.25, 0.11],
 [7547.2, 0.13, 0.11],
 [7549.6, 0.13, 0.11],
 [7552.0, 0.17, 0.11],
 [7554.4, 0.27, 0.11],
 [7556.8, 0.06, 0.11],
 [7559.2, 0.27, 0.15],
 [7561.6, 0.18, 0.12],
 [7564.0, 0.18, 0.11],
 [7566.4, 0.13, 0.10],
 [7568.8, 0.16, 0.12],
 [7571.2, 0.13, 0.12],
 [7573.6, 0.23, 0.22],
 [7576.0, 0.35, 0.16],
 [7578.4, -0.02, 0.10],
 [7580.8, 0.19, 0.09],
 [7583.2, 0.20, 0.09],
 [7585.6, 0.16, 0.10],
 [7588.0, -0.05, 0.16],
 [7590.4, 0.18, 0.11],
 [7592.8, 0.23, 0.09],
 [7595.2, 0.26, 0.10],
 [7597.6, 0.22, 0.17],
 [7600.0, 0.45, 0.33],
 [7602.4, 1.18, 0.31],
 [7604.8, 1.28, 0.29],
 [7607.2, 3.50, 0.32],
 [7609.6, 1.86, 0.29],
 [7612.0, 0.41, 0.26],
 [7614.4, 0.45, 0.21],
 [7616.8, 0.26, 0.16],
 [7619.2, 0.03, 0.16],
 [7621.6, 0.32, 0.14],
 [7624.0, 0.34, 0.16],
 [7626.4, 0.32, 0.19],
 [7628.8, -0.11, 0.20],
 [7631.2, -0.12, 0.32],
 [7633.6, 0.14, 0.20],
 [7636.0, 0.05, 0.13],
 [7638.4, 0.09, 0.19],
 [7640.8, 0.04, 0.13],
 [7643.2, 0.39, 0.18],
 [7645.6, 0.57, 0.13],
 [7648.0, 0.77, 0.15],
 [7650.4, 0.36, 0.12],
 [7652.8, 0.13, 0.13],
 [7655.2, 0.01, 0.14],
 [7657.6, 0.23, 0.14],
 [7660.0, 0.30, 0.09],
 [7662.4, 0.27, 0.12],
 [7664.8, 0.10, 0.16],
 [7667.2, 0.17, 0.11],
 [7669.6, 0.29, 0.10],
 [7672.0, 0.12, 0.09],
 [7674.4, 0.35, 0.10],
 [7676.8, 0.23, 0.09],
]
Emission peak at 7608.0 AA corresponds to H-gamma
